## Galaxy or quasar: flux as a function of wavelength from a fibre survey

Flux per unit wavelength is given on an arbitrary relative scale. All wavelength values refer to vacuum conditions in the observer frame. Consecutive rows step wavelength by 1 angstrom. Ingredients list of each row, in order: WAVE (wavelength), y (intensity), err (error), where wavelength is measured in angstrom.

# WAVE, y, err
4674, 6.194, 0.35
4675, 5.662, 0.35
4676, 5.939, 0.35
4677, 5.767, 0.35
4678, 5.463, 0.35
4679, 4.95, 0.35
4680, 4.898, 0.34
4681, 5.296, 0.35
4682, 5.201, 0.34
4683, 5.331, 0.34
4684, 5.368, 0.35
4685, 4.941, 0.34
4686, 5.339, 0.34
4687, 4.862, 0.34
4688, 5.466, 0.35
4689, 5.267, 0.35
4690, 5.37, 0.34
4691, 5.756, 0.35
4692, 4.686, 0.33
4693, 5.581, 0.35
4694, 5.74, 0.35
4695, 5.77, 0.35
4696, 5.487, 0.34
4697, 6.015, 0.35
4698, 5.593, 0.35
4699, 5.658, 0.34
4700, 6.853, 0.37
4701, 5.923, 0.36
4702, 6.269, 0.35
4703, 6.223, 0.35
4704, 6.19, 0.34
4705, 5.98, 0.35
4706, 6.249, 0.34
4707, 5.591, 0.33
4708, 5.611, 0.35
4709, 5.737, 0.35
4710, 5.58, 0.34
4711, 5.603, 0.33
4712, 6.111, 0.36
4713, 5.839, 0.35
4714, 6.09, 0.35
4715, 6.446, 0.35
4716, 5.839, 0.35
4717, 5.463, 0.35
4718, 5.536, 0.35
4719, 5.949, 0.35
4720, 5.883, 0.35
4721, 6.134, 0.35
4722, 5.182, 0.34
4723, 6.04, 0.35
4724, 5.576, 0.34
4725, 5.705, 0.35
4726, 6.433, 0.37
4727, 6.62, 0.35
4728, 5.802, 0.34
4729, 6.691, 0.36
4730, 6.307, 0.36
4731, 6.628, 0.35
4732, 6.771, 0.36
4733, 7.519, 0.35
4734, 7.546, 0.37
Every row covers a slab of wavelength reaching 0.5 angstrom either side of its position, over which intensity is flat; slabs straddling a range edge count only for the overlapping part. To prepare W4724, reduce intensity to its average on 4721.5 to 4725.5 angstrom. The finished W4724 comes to 5.63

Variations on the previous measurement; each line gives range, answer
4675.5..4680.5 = 5.4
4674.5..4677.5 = 5.79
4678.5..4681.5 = 5.05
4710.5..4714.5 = 5.91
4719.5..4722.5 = 5.73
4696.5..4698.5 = 5.8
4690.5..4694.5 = 5.44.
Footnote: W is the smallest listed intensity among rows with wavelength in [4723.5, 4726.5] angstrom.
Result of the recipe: 5.576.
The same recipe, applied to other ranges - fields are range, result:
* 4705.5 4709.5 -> 5.591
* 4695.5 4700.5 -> 5.487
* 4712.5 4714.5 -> 5.839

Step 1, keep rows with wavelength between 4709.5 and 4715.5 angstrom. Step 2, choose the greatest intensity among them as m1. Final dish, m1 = 6.446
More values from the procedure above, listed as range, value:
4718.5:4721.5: 6.134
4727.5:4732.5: 6.771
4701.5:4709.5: 6.269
